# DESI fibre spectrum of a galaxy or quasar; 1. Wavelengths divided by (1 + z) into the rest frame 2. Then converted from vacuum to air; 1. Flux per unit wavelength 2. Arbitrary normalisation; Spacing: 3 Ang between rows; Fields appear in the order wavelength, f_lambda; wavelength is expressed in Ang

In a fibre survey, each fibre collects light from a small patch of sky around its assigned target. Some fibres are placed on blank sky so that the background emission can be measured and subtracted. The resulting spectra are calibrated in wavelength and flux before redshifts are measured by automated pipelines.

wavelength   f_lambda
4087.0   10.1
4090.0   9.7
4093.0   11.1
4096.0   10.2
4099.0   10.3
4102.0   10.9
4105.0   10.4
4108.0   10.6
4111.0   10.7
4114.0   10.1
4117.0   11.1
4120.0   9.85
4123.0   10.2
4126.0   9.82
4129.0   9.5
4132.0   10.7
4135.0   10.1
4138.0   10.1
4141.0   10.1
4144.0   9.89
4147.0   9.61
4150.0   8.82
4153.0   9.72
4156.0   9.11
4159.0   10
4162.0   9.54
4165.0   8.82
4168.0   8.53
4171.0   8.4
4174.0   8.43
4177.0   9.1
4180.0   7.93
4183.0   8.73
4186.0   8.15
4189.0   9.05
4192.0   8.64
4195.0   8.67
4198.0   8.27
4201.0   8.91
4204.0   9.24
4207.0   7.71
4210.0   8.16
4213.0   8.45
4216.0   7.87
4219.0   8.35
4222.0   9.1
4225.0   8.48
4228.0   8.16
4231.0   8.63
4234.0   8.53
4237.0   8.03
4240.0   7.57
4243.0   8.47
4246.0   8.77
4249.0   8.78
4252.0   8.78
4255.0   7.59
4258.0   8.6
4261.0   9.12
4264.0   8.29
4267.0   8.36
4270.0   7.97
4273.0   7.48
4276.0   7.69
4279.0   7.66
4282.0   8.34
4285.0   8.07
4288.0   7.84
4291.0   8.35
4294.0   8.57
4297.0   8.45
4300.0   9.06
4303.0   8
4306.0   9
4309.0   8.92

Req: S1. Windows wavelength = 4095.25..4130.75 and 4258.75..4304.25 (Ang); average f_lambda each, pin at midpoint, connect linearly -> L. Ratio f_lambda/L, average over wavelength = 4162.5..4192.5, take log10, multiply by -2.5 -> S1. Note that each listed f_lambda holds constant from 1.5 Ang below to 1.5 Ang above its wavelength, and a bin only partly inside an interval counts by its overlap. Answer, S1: 0.11 mag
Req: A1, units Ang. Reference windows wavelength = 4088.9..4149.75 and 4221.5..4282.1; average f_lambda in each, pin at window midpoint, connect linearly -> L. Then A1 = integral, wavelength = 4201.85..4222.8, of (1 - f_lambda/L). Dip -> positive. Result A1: 1.1 Ang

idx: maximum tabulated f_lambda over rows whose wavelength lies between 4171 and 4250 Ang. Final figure 9.24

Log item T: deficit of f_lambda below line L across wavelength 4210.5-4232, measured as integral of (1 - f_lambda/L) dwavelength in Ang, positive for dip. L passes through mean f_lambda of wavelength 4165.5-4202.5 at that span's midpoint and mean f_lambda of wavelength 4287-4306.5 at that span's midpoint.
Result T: 0.3 Ang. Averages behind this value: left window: 8.57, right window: 8.46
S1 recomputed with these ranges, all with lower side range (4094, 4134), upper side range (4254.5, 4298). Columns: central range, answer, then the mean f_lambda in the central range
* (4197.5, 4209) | 0.07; 8.54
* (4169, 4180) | 0.12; 8.54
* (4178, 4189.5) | 0.12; 8.44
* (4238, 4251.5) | 0.02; 8.41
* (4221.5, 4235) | 0.03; 8.54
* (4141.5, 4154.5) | 0.04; 9.56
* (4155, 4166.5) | 0.04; 9.38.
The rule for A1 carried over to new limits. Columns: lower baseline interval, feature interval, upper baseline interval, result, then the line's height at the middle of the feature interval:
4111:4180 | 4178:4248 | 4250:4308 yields 3.9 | 8.94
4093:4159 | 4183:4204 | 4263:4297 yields 1.2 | 9.21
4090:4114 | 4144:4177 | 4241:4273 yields 2.0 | 9.72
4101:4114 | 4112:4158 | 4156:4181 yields -0.5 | 9.81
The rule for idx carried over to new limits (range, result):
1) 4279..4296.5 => 8.57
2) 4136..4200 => 10.1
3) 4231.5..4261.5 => 9.12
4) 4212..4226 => 9.1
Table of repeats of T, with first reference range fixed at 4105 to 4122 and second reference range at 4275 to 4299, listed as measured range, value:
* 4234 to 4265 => 0.8 Ang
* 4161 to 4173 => 1.2 Ang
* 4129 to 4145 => 0.0 Ang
